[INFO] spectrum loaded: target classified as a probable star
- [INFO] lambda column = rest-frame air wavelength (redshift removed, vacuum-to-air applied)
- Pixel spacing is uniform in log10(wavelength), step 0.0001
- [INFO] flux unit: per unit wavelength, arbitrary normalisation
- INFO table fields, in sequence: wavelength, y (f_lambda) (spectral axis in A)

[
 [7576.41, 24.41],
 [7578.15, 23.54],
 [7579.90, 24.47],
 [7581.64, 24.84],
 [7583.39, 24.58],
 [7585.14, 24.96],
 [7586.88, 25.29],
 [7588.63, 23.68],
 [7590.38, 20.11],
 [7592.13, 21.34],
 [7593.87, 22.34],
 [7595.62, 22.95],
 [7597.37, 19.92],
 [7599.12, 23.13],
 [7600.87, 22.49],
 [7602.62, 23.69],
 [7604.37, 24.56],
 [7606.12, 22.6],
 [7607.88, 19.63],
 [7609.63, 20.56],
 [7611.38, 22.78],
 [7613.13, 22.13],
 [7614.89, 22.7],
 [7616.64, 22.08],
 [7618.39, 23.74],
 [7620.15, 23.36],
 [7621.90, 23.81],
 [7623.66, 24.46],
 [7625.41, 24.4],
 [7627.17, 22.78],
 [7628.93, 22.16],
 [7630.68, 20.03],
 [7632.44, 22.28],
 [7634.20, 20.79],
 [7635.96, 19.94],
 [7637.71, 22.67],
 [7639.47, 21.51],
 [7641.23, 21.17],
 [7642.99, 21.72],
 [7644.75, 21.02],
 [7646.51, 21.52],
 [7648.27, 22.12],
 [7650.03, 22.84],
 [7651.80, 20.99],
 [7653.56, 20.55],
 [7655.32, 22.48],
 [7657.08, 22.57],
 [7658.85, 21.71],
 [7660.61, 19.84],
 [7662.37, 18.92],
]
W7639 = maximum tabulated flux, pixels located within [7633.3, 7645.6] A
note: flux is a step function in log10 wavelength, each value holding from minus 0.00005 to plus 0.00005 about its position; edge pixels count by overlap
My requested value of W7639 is 22.67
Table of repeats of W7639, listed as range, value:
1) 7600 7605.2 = 24.56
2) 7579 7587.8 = 25.29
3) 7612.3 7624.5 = 24.46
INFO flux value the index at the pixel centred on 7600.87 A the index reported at 22.49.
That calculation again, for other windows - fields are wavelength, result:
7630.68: 20.03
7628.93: 22.16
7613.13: 22.13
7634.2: 20.79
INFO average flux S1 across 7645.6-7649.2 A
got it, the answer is 21.8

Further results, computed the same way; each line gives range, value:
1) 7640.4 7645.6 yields 21.3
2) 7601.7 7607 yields 23.6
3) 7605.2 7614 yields 21.6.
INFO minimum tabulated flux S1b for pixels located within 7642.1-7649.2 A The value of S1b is 21.02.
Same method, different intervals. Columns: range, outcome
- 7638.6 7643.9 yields 21.17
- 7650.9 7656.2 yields 20.55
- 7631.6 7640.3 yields 19.94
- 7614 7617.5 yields 22.08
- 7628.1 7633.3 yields 20.03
